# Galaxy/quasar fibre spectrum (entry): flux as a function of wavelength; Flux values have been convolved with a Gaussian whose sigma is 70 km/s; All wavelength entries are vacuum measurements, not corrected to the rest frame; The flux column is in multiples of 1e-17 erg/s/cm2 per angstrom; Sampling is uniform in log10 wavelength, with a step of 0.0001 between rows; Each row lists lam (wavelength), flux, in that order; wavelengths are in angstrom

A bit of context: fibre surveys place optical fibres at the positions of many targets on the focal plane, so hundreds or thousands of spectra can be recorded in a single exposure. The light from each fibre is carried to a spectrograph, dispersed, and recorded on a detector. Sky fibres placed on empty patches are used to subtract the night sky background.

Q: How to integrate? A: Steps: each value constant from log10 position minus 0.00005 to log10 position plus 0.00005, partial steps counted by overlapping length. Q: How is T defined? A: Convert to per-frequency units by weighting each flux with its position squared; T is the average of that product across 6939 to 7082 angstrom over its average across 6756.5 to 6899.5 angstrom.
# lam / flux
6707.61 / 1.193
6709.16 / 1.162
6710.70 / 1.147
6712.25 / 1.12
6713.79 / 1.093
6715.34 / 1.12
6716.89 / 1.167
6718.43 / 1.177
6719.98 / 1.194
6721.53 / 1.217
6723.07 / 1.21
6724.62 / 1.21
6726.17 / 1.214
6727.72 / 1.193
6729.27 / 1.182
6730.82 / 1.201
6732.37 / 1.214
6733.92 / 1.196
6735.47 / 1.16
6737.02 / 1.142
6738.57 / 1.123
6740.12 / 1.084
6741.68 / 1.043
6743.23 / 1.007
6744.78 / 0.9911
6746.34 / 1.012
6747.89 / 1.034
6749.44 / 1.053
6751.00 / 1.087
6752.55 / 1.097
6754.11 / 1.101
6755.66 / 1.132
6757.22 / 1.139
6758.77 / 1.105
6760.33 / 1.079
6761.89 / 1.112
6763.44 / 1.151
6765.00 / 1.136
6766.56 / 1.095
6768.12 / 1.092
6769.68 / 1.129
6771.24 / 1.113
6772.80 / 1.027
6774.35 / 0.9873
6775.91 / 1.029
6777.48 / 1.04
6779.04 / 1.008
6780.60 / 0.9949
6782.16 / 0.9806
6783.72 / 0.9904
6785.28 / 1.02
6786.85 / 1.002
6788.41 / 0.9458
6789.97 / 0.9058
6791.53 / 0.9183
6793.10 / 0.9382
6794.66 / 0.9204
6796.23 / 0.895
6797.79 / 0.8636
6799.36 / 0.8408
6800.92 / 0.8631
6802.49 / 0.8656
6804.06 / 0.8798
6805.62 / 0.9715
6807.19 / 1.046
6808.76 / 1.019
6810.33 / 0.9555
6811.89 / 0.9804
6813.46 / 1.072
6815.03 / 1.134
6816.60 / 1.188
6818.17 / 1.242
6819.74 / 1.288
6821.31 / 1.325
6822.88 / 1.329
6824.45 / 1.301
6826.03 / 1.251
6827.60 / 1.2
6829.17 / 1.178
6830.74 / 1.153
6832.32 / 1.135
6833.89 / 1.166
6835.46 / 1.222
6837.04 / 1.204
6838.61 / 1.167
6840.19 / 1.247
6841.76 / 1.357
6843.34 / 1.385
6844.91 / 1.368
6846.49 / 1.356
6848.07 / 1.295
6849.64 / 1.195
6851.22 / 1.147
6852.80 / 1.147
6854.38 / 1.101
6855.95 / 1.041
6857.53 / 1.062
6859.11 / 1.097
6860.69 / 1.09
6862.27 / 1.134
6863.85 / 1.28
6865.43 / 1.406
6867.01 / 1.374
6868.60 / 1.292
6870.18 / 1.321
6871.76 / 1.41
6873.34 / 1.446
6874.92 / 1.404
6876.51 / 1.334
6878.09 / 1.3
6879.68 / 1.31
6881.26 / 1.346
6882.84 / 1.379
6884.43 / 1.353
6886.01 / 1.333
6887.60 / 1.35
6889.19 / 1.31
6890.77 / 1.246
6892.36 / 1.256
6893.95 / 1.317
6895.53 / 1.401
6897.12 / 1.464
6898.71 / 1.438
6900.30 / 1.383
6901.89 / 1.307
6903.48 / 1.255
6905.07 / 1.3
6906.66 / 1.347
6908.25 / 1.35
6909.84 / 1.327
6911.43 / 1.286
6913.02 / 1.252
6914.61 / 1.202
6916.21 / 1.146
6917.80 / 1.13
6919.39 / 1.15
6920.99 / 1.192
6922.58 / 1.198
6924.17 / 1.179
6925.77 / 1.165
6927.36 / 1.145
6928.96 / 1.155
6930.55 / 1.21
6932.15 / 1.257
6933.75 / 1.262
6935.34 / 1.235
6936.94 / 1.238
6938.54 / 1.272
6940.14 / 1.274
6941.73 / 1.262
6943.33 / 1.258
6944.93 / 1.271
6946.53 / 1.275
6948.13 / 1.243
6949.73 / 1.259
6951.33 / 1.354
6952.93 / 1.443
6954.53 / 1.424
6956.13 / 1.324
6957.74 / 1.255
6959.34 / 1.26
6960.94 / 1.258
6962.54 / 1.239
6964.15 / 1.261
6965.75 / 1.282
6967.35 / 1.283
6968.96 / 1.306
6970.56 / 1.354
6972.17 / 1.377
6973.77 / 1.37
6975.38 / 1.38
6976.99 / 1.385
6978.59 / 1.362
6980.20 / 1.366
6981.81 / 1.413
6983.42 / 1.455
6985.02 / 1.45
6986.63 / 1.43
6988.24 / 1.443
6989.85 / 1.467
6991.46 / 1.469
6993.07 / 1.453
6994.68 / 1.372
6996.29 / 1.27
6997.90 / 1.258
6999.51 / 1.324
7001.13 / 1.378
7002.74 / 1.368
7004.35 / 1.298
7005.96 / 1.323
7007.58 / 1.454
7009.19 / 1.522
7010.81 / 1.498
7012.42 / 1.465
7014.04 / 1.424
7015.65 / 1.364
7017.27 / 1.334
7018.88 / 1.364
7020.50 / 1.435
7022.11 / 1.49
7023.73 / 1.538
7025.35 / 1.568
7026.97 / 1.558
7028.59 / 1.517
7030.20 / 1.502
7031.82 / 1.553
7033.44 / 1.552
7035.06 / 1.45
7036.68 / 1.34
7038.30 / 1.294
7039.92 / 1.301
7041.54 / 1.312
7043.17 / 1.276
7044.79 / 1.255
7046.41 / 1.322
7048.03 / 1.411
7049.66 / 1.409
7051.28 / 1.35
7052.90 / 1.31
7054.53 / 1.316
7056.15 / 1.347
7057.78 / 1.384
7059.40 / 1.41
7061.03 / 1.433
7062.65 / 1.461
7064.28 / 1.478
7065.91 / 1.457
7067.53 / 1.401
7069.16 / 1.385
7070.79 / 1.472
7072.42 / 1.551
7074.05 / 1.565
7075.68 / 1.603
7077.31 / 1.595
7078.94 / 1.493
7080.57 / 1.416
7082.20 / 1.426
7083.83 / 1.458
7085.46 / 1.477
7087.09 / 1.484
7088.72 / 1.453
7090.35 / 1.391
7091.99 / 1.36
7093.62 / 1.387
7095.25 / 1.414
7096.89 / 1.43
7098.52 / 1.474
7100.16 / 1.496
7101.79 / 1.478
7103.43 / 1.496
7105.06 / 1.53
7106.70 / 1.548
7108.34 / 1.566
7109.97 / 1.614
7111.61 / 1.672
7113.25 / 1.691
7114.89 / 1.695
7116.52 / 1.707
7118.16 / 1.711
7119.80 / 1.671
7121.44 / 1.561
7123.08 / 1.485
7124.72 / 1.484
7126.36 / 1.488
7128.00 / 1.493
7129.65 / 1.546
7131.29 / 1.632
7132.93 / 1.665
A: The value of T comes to 1.26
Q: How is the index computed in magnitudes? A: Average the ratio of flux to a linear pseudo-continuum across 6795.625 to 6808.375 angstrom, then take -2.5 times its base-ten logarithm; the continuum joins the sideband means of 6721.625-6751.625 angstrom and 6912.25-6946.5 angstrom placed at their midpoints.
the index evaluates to 0.26 mag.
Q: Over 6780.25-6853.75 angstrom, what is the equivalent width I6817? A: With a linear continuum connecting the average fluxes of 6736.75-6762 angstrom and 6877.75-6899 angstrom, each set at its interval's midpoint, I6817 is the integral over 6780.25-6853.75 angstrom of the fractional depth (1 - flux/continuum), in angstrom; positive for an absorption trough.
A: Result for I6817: 6.4 angstrom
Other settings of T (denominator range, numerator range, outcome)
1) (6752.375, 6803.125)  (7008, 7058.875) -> 1.50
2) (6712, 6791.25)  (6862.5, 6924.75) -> 1.25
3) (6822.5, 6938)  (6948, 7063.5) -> 1.14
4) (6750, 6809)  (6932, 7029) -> 1.43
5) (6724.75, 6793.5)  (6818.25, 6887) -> 1.21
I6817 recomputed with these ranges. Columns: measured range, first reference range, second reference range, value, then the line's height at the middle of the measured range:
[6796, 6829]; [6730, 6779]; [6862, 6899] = 3.64 angstrom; 1.21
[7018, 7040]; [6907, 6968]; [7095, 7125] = -0.72 angstrom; 1.42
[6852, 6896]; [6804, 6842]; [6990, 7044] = -1.77 angstrom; 1.23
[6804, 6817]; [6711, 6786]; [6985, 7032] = 1.66 angstrom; 1.18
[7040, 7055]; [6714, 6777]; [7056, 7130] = 1.30 angstrom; 1.45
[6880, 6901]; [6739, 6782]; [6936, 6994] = -1.87 angstrom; 1.24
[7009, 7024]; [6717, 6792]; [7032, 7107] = -0.72 angstrom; 1.37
